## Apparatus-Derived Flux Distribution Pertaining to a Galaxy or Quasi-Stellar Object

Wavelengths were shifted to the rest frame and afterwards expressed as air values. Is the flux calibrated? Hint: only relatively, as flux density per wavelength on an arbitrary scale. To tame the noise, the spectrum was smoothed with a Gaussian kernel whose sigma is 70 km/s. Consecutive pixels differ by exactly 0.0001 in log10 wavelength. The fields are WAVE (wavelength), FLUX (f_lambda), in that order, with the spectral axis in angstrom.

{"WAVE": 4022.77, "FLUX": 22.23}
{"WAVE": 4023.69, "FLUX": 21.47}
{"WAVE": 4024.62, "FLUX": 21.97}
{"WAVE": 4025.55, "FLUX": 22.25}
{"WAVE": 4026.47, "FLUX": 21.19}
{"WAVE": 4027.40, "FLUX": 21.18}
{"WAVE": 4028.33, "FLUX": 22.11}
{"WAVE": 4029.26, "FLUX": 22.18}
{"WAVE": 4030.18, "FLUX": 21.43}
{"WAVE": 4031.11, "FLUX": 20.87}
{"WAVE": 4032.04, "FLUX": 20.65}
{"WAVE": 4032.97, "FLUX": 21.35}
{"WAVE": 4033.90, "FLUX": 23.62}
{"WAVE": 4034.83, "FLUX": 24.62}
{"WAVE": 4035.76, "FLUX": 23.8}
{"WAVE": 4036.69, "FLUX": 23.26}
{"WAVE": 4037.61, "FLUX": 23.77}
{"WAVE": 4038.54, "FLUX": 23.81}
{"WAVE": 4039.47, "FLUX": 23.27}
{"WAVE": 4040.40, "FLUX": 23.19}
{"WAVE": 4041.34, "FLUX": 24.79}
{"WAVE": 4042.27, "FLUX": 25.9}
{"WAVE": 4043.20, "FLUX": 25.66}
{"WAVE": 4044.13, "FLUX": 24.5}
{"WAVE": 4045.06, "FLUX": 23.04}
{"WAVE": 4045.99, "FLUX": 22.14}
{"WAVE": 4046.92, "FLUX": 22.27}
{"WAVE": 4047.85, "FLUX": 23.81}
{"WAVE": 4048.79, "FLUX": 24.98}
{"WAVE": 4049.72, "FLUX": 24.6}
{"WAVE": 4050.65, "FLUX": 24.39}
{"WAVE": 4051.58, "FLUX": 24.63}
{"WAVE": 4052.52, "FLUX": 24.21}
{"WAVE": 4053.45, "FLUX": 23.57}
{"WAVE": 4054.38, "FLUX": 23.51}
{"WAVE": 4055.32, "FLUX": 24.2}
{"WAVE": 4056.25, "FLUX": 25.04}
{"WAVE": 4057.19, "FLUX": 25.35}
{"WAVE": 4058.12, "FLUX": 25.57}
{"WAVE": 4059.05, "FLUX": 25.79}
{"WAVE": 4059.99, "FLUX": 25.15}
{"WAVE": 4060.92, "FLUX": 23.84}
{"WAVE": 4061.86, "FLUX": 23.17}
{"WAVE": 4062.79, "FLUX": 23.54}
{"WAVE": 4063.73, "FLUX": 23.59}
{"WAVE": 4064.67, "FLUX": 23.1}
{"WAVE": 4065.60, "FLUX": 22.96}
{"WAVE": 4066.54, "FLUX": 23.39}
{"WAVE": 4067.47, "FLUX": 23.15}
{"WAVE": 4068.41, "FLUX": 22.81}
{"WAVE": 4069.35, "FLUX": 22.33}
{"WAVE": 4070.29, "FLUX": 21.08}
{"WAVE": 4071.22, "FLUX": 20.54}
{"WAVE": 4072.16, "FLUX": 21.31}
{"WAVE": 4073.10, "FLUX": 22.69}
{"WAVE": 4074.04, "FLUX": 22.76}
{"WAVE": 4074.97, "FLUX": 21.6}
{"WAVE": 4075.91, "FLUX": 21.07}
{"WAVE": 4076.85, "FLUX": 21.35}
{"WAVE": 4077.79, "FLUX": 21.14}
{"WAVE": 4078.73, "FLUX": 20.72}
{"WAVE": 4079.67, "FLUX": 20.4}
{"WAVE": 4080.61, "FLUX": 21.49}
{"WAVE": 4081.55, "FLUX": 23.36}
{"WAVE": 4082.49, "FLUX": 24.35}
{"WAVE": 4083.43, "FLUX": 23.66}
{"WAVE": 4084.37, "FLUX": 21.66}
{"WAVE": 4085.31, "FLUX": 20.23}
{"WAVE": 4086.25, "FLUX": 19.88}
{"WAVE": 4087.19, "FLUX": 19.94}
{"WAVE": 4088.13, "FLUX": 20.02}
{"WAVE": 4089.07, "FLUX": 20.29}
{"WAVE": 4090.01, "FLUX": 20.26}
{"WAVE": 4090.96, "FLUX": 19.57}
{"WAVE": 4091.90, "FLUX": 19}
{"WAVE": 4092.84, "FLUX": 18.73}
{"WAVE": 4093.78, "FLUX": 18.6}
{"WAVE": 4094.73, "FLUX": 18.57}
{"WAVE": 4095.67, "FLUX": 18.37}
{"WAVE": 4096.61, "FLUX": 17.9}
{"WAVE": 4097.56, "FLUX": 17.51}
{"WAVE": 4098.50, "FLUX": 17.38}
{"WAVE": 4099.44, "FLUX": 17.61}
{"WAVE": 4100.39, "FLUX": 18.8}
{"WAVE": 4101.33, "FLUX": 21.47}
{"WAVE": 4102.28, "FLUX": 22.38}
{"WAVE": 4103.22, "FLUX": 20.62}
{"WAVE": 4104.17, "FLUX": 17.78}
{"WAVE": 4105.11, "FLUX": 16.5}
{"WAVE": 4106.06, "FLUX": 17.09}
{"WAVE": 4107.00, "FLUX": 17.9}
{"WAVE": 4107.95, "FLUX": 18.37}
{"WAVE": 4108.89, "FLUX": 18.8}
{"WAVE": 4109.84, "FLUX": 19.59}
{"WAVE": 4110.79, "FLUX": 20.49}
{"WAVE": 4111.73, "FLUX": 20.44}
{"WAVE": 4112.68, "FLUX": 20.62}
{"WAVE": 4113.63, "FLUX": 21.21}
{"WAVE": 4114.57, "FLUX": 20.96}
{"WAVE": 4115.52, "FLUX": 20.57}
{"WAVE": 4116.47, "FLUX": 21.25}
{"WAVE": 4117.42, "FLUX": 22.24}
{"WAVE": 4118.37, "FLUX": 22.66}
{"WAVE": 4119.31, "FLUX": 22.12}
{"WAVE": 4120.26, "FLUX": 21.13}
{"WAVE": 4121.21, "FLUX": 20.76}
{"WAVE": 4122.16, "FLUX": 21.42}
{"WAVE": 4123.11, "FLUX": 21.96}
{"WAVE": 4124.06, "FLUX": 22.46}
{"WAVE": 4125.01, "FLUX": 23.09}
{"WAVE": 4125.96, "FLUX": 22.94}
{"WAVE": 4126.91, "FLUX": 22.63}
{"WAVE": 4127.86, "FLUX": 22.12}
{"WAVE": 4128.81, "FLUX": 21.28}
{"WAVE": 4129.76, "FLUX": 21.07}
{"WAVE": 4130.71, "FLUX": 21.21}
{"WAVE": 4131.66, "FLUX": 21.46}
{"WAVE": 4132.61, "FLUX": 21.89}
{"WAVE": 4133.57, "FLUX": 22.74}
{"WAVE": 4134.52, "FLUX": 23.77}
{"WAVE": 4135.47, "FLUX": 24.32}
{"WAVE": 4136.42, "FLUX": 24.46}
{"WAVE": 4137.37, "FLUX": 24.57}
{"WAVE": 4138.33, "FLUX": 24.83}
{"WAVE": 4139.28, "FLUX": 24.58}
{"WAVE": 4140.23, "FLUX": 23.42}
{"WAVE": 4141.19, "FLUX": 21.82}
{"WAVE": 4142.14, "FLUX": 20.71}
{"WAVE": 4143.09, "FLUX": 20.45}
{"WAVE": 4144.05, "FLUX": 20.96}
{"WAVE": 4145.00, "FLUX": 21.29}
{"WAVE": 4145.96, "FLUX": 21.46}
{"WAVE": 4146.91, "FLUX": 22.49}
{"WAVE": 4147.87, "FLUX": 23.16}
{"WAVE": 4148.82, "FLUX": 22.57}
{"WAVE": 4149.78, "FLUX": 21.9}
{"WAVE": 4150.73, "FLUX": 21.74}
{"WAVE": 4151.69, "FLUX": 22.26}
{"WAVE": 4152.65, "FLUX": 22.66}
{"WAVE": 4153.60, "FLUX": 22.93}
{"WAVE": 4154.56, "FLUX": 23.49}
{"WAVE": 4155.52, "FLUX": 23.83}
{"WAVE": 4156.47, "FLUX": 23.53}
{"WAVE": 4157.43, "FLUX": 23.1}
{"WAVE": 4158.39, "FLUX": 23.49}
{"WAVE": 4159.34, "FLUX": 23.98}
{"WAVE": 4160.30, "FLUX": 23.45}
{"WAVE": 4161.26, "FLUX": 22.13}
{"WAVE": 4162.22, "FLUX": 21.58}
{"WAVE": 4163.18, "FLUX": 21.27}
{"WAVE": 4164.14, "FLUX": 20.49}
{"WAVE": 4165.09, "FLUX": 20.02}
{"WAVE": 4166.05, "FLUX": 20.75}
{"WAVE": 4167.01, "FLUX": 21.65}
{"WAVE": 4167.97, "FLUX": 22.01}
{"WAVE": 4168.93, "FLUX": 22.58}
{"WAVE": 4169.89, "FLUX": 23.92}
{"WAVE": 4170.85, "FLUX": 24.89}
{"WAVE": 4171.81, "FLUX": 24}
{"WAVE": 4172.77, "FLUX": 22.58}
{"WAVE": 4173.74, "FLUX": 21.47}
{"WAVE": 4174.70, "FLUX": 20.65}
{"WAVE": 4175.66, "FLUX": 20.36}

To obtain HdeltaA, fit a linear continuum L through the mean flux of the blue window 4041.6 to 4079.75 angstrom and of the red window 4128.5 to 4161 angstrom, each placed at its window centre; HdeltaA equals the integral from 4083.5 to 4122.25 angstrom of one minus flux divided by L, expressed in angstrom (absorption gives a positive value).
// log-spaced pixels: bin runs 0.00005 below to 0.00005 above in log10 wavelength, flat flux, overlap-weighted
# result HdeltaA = 5.4 angstrom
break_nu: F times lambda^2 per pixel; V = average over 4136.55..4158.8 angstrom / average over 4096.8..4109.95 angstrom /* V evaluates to 1.2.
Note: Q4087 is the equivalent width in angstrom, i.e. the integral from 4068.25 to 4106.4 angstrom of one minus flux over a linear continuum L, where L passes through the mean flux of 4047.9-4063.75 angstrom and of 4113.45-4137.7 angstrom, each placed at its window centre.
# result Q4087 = 5.1 angstrom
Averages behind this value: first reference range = 24.4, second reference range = 22.2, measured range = 20.3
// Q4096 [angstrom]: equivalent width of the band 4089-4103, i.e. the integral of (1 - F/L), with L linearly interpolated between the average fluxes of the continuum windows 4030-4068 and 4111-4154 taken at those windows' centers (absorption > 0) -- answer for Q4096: 2.30 angstrom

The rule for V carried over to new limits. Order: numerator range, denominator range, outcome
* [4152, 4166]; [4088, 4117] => 1.20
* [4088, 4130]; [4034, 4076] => 0.88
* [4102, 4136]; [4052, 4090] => 0.96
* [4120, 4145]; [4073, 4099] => 1.12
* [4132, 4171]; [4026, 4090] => 1.03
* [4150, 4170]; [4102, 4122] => 1.14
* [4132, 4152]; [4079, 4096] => 1.13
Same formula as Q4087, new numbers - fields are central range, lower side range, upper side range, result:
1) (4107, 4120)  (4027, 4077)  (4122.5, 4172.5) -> 1.2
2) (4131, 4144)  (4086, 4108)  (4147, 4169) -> -1.0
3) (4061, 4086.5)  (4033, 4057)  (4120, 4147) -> 1.4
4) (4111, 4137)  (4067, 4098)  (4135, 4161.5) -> 0.2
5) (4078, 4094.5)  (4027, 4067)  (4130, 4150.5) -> 1.8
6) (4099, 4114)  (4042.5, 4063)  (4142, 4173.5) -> 2.5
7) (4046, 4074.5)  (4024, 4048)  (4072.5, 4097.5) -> -2.3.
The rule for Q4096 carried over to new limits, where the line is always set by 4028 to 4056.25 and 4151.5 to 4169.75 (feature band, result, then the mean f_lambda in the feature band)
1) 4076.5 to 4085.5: 0.5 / 21.9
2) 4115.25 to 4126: 0.4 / 21.9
